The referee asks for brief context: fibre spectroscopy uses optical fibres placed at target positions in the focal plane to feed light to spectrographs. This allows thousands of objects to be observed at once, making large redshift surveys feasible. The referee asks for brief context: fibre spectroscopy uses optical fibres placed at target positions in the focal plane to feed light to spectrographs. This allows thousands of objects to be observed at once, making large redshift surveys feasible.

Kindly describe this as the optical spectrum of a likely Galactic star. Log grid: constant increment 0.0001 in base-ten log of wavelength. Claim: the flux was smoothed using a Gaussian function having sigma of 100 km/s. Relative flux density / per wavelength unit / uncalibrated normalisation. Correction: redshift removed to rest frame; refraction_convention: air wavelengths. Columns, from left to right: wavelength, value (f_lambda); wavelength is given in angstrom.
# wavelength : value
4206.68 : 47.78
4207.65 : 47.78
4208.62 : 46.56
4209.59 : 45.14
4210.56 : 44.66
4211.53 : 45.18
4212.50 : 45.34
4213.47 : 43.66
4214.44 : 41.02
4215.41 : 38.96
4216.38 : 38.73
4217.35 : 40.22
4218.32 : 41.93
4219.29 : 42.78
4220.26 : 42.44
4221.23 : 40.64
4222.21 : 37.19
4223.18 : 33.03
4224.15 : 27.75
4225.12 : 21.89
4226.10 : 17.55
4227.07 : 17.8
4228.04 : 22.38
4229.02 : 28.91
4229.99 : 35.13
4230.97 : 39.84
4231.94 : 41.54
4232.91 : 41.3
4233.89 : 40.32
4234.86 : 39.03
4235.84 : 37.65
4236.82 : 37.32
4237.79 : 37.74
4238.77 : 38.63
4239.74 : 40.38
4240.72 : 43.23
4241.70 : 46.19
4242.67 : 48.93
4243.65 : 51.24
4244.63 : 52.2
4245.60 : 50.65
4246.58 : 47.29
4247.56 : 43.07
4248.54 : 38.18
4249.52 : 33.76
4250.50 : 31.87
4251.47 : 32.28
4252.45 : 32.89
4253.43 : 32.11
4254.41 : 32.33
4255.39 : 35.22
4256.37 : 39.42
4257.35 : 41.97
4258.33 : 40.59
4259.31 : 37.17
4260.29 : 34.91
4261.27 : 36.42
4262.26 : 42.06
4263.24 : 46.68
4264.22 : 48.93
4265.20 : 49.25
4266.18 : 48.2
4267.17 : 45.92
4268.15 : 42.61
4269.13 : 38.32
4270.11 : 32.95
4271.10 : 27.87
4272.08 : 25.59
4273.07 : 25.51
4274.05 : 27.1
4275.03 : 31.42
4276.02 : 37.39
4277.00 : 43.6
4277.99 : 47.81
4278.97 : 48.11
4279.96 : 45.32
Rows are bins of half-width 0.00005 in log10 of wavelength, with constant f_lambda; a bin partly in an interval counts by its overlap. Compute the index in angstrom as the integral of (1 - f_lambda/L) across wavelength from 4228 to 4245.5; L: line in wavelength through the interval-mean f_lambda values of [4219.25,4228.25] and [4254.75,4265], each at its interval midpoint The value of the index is -3.6 angstrom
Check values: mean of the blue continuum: 30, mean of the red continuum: 40.5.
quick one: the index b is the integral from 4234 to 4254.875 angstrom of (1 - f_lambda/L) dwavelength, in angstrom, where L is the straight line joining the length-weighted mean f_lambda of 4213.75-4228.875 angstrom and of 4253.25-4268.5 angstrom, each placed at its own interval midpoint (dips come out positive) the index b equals -1.4 angstrom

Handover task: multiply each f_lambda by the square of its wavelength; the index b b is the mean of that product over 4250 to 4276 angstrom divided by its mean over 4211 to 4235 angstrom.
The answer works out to 1.0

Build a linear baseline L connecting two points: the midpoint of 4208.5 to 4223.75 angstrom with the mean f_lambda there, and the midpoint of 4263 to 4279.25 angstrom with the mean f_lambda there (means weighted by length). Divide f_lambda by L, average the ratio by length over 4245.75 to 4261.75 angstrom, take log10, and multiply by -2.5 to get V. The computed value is 0.076 mag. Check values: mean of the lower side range 41.5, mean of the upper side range 39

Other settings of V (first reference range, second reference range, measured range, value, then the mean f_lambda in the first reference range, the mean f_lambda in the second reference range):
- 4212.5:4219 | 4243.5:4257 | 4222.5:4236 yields 0.263 mag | 41.2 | 39.2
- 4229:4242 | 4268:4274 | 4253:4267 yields -0.204 mag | 39.3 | 31.2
